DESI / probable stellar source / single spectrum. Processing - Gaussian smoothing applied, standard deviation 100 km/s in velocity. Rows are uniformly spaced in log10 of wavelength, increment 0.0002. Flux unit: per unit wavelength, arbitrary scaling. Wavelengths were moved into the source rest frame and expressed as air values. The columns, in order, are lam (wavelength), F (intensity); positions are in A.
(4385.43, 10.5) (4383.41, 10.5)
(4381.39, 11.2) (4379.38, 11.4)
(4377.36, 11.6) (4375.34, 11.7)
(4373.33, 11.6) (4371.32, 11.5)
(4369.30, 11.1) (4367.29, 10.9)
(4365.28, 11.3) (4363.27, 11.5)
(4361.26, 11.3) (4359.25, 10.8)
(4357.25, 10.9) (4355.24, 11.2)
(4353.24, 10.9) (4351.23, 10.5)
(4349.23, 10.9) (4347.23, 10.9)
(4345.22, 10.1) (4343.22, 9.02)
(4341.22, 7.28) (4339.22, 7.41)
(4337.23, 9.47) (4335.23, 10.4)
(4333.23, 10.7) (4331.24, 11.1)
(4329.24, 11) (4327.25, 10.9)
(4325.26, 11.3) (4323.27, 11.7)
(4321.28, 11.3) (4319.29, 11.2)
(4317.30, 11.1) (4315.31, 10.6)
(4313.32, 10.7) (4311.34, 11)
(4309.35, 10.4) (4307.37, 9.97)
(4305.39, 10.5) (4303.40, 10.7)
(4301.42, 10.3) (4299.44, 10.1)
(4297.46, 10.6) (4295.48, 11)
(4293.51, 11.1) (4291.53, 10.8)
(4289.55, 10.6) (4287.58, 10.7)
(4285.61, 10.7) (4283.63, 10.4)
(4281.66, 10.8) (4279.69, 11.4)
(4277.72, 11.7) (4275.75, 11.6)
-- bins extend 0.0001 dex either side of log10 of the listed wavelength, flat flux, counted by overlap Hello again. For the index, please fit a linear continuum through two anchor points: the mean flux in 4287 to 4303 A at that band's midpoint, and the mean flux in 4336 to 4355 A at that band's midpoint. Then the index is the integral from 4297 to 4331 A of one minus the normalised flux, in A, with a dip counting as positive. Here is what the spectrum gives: -1.7 A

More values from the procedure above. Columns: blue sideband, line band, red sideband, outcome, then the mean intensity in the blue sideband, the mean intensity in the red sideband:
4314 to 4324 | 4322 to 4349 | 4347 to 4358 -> 2.2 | 11.1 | 10.9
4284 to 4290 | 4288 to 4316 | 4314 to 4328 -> 0.7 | 10.6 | 11.1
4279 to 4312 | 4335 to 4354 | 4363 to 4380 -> 2.5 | 10.6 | 11.4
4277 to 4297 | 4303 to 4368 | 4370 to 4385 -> 3.2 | 10.9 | 11.3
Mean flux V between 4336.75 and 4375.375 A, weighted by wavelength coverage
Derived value 10.5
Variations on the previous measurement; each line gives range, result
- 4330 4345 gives 9.4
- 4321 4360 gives 10.4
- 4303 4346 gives 10.4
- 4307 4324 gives 10.9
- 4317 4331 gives 11.2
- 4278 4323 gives 10.8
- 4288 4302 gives 10.7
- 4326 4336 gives 10.8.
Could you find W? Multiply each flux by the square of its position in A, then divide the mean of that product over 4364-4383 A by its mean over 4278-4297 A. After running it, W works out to 1.09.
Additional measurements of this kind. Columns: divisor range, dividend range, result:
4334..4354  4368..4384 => 1.19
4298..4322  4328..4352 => 0.94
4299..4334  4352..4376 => 1.06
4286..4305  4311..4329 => 1.05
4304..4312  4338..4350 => 0.90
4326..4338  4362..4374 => 1.08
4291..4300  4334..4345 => 0.84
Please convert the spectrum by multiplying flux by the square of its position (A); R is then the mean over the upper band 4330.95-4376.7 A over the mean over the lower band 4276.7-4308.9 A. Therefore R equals 1.01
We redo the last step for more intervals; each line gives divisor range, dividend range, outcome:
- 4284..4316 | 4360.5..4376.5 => 1.11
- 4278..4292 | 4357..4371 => 1.07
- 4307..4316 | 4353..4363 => 1.07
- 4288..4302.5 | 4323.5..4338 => 1.03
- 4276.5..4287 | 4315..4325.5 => 1.04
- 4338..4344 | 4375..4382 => 1.47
